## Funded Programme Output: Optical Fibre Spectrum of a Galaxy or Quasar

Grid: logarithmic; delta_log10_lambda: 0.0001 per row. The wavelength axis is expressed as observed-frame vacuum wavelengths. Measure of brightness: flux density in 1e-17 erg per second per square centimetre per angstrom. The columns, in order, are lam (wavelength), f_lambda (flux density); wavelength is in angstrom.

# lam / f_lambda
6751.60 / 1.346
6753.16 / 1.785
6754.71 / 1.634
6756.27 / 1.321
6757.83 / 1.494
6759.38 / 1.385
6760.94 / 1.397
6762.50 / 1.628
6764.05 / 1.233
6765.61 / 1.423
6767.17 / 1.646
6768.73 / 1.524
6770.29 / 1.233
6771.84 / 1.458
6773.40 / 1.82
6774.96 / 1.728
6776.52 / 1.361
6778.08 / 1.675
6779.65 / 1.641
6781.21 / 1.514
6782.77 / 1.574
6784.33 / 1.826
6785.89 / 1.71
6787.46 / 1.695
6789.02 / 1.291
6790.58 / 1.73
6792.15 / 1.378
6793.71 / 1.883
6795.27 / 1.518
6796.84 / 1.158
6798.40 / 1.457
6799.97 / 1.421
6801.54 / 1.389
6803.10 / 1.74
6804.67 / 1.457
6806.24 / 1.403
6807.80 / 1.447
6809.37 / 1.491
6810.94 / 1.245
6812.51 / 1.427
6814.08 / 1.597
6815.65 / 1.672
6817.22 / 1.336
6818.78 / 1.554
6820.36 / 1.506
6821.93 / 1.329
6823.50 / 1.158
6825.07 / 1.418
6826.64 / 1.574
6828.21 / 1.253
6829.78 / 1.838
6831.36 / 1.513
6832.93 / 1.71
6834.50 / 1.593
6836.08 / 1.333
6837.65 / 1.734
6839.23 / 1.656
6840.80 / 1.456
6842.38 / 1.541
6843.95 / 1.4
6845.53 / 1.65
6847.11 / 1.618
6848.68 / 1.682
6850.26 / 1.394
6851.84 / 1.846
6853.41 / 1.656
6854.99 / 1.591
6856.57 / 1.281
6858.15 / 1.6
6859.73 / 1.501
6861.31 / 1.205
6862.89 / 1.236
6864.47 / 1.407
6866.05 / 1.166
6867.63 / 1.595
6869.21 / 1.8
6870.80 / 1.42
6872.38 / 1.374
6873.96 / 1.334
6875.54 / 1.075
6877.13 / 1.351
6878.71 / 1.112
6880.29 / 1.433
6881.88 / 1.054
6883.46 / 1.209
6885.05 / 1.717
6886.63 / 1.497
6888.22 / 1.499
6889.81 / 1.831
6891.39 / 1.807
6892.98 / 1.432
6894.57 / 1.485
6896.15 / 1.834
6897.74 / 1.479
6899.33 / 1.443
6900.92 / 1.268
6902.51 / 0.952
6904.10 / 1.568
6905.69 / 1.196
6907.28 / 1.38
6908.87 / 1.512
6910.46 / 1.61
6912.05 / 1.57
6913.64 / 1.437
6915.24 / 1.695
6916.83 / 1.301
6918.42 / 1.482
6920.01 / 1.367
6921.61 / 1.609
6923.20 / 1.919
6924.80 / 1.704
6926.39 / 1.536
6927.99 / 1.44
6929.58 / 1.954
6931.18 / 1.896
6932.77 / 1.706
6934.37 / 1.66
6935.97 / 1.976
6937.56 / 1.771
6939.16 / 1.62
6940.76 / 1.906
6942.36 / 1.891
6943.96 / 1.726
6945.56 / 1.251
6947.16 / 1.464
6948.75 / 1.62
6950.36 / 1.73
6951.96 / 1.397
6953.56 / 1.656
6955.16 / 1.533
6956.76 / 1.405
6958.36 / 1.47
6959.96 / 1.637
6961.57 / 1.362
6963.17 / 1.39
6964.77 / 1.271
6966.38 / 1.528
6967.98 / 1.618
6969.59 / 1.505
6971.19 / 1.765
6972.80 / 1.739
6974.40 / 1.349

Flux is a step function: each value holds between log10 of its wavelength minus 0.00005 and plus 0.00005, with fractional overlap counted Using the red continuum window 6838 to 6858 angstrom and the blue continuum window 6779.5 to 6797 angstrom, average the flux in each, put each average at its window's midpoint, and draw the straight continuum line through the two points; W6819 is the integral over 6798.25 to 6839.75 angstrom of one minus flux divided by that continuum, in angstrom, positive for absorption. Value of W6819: 2.3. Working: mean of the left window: 1.59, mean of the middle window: 1.49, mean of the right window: 1.57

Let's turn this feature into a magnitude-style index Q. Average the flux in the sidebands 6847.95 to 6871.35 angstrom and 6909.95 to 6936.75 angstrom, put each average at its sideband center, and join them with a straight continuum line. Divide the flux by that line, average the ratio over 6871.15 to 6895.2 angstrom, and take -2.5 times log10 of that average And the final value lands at 0.10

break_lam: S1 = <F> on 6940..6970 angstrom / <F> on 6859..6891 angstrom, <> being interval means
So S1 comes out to 1.11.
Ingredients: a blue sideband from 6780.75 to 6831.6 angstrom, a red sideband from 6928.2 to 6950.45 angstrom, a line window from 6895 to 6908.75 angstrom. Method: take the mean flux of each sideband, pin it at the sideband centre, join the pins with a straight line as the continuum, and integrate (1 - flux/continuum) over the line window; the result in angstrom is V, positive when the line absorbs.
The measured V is 2.1 angstrom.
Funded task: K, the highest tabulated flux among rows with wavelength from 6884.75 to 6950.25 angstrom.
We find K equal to 1.976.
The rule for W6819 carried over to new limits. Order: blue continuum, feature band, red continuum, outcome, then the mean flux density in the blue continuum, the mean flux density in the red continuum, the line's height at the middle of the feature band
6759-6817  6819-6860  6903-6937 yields 0.4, 1.52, 1.59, 1.55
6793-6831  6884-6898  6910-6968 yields -0.6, 1.47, 1.6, 1.55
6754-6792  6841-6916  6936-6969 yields 4.5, 1.54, 1.57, 1.56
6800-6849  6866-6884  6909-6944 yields 2.8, 1.5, 1.67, 1.59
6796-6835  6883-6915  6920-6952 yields 2.5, 1.47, 1.69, 1.62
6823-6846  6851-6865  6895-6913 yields 0.1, 1.52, 1.44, 1.5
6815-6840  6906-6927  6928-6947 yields 1.9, 1.51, 1.74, 1.69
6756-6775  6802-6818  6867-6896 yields -0.1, 1.48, 1.45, 1.47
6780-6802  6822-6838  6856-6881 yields -0.5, 1.54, 1.37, 1.46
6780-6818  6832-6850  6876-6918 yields -1.1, 1.52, 1.45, 1.49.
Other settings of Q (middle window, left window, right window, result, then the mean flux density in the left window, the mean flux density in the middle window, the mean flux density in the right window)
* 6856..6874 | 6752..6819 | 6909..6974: 0.11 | 1.52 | 1.41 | 1.6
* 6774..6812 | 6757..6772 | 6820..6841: -0.04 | 1.44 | 1.53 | 1.51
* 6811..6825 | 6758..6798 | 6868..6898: 0.05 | 1.54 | 1.44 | 1.46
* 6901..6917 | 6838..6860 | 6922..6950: 0.17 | 1.57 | 1.42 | 1.71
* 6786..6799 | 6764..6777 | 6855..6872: -0.02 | 1.51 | 1.52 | 1.43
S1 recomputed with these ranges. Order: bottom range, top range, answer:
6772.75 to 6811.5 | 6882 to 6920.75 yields 0.96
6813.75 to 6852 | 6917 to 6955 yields 1.08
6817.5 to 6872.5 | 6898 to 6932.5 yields 1.01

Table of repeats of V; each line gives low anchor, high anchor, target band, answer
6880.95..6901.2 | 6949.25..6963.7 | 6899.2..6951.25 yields -2.4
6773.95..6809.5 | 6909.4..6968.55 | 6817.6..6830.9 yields 0.9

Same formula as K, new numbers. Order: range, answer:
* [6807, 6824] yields 1.672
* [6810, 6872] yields 1.846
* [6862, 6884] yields 1.8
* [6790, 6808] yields 1.883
